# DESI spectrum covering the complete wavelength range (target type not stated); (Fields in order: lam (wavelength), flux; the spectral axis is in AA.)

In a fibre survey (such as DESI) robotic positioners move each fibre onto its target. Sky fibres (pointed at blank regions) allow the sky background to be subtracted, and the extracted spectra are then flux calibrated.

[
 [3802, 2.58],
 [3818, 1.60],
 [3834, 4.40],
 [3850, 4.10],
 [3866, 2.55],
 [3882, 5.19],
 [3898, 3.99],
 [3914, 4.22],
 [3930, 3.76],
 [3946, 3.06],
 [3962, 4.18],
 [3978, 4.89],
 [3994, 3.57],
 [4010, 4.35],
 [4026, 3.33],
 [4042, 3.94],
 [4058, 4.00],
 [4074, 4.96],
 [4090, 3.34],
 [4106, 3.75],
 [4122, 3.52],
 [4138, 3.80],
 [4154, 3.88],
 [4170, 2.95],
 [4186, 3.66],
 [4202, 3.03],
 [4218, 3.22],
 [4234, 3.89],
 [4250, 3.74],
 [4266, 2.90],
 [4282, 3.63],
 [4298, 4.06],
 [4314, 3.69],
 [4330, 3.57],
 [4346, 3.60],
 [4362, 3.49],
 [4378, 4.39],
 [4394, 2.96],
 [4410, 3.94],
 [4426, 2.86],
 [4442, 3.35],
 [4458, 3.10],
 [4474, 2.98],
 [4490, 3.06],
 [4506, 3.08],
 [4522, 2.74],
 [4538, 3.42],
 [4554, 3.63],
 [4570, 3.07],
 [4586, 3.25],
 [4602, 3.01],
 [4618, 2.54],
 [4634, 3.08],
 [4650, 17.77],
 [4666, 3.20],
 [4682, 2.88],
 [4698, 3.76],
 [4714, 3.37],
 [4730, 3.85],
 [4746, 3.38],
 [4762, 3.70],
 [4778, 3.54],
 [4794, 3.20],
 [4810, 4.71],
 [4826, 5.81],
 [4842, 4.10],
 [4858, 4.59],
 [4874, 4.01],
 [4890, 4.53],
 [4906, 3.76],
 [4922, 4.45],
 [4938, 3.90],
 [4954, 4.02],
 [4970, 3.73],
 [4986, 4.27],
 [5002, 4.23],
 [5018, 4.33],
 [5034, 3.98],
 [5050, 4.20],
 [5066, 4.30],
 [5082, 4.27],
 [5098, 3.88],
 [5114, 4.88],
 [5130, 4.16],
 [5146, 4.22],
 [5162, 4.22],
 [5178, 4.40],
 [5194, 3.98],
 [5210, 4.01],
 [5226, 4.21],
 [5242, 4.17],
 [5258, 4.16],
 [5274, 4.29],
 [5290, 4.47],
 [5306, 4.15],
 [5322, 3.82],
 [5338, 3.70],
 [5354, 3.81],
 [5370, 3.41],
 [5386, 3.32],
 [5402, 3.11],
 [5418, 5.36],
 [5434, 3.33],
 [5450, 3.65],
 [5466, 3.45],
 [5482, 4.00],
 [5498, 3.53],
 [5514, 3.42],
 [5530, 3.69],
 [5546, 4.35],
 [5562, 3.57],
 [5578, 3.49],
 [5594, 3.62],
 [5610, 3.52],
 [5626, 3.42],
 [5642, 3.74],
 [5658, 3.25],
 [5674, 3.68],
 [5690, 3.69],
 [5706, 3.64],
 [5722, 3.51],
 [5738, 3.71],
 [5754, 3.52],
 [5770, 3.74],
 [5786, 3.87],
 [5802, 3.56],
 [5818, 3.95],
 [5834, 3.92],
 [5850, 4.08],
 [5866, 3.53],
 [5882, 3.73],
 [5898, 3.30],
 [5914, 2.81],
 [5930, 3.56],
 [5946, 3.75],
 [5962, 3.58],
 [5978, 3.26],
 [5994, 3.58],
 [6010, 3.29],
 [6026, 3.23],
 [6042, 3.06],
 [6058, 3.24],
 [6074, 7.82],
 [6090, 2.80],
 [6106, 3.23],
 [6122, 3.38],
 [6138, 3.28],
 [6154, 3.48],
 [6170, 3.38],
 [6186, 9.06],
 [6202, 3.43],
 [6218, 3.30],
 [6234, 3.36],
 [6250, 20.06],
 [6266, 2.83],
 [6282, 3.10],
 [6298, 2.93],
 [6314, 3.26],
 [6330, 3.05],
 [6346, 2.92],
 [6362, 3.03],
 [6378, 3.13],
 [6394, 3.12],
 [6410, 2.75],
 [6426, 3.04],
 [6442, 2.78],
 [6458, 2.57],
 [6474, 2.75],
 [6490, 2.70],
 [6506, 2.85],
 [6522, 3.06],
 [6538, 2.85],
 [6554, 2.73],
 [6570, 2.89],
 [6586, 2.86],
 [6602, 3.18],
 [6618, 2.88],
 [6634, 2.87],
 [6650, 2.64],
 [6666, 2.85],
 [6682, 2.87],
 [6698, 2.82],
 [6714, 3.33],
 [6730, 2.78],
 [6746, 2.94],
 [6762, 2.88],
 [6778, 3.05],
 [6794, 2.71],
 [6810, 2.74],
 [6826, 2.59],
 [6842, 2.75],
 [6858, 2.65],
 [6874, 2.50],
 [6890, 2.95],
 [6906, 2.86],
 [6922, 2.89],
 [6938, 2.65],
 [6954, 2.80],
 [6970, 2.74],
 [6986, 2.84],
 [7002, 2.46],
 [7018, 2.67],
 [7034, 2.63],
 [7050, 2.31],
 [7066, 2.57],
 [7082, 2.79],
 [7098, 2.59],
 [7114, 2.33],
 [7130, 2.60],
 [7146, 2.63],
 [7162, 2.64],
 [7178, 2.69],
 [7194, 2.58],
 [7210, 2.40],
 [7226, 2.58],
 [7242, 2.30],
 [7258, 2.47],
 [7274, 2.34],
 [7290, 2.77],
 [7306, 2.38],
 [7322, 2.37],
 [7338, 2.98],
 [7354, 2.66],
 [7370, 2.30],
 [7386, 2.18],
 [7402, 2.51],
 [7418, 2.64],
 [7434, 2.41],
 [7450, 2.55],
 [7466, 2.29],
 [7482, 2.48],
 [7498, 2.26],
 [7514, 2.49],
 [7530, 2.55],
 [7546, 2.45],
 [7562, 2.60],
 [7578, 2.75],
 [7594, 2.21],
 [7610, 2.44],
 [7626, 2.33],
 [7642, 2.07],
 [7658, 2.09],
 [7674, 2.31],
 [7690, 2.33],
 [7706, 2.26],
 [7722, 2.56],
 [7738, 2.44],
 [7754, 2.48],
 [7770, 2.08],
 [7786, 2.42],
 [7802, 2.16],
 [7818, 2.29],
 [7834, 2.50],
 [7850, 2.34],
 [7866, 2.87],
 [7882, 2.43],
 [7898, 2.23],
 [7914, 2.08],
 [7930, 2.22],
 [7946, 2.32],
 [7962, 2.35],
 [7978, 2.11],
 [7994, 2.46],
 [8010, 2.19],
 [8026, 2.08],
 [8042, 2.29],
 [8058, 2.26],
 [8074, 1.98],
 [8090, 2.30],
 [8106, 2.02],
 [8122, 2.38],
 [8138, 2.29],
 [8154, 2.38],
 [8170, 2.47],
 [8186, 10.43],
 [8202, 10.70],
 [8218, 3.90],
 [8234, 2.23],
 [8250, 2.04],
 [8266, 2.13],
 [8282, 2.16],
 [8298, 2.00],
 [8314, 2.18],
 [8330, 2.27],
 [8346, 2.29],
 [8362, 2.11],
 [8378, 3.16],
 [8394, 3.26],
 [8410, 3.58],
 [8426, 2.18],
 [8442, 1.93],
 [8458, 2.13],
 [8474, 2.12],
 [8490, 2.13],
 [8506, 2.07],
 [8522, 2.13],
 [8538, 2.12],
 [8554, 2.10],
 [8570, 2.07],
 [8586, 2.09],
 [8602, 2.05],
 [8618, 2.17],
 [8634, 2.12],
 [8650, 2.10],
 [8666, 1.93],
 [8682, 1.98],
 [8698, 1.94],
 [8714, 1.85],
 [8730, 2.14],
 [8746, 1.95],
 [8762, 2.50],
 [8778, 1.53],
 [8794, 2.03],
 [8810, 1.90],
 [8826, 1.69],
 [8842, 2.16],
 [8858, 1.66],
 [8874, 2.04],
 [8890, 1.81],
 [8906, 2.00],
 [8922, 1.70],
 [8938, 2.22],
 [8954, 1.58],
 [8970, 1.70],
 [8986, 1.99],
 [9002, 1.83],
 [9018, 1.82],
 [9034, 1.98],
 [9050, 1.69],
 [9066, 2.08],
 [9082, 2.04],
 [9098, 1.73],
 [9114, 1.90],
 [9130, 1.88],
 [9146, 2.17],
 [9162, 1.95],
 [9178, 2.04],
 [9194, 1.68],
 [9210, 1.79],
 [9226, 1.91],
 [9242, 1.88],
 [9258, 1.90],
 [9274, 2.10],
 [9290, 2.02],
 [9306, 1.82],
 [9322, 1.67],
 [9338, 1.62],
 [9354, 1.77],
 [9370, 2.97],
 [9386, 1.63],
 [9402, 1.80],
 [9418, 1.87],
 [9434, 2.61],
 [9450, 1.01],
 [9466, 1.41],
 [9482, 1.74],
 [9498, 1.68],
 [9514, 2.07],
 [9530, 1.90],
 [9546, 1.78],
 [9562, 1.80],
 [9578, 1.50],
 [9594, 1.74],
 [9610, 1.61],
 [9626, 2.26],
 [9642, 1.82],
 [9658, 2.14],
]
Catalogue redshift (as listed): 0.248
